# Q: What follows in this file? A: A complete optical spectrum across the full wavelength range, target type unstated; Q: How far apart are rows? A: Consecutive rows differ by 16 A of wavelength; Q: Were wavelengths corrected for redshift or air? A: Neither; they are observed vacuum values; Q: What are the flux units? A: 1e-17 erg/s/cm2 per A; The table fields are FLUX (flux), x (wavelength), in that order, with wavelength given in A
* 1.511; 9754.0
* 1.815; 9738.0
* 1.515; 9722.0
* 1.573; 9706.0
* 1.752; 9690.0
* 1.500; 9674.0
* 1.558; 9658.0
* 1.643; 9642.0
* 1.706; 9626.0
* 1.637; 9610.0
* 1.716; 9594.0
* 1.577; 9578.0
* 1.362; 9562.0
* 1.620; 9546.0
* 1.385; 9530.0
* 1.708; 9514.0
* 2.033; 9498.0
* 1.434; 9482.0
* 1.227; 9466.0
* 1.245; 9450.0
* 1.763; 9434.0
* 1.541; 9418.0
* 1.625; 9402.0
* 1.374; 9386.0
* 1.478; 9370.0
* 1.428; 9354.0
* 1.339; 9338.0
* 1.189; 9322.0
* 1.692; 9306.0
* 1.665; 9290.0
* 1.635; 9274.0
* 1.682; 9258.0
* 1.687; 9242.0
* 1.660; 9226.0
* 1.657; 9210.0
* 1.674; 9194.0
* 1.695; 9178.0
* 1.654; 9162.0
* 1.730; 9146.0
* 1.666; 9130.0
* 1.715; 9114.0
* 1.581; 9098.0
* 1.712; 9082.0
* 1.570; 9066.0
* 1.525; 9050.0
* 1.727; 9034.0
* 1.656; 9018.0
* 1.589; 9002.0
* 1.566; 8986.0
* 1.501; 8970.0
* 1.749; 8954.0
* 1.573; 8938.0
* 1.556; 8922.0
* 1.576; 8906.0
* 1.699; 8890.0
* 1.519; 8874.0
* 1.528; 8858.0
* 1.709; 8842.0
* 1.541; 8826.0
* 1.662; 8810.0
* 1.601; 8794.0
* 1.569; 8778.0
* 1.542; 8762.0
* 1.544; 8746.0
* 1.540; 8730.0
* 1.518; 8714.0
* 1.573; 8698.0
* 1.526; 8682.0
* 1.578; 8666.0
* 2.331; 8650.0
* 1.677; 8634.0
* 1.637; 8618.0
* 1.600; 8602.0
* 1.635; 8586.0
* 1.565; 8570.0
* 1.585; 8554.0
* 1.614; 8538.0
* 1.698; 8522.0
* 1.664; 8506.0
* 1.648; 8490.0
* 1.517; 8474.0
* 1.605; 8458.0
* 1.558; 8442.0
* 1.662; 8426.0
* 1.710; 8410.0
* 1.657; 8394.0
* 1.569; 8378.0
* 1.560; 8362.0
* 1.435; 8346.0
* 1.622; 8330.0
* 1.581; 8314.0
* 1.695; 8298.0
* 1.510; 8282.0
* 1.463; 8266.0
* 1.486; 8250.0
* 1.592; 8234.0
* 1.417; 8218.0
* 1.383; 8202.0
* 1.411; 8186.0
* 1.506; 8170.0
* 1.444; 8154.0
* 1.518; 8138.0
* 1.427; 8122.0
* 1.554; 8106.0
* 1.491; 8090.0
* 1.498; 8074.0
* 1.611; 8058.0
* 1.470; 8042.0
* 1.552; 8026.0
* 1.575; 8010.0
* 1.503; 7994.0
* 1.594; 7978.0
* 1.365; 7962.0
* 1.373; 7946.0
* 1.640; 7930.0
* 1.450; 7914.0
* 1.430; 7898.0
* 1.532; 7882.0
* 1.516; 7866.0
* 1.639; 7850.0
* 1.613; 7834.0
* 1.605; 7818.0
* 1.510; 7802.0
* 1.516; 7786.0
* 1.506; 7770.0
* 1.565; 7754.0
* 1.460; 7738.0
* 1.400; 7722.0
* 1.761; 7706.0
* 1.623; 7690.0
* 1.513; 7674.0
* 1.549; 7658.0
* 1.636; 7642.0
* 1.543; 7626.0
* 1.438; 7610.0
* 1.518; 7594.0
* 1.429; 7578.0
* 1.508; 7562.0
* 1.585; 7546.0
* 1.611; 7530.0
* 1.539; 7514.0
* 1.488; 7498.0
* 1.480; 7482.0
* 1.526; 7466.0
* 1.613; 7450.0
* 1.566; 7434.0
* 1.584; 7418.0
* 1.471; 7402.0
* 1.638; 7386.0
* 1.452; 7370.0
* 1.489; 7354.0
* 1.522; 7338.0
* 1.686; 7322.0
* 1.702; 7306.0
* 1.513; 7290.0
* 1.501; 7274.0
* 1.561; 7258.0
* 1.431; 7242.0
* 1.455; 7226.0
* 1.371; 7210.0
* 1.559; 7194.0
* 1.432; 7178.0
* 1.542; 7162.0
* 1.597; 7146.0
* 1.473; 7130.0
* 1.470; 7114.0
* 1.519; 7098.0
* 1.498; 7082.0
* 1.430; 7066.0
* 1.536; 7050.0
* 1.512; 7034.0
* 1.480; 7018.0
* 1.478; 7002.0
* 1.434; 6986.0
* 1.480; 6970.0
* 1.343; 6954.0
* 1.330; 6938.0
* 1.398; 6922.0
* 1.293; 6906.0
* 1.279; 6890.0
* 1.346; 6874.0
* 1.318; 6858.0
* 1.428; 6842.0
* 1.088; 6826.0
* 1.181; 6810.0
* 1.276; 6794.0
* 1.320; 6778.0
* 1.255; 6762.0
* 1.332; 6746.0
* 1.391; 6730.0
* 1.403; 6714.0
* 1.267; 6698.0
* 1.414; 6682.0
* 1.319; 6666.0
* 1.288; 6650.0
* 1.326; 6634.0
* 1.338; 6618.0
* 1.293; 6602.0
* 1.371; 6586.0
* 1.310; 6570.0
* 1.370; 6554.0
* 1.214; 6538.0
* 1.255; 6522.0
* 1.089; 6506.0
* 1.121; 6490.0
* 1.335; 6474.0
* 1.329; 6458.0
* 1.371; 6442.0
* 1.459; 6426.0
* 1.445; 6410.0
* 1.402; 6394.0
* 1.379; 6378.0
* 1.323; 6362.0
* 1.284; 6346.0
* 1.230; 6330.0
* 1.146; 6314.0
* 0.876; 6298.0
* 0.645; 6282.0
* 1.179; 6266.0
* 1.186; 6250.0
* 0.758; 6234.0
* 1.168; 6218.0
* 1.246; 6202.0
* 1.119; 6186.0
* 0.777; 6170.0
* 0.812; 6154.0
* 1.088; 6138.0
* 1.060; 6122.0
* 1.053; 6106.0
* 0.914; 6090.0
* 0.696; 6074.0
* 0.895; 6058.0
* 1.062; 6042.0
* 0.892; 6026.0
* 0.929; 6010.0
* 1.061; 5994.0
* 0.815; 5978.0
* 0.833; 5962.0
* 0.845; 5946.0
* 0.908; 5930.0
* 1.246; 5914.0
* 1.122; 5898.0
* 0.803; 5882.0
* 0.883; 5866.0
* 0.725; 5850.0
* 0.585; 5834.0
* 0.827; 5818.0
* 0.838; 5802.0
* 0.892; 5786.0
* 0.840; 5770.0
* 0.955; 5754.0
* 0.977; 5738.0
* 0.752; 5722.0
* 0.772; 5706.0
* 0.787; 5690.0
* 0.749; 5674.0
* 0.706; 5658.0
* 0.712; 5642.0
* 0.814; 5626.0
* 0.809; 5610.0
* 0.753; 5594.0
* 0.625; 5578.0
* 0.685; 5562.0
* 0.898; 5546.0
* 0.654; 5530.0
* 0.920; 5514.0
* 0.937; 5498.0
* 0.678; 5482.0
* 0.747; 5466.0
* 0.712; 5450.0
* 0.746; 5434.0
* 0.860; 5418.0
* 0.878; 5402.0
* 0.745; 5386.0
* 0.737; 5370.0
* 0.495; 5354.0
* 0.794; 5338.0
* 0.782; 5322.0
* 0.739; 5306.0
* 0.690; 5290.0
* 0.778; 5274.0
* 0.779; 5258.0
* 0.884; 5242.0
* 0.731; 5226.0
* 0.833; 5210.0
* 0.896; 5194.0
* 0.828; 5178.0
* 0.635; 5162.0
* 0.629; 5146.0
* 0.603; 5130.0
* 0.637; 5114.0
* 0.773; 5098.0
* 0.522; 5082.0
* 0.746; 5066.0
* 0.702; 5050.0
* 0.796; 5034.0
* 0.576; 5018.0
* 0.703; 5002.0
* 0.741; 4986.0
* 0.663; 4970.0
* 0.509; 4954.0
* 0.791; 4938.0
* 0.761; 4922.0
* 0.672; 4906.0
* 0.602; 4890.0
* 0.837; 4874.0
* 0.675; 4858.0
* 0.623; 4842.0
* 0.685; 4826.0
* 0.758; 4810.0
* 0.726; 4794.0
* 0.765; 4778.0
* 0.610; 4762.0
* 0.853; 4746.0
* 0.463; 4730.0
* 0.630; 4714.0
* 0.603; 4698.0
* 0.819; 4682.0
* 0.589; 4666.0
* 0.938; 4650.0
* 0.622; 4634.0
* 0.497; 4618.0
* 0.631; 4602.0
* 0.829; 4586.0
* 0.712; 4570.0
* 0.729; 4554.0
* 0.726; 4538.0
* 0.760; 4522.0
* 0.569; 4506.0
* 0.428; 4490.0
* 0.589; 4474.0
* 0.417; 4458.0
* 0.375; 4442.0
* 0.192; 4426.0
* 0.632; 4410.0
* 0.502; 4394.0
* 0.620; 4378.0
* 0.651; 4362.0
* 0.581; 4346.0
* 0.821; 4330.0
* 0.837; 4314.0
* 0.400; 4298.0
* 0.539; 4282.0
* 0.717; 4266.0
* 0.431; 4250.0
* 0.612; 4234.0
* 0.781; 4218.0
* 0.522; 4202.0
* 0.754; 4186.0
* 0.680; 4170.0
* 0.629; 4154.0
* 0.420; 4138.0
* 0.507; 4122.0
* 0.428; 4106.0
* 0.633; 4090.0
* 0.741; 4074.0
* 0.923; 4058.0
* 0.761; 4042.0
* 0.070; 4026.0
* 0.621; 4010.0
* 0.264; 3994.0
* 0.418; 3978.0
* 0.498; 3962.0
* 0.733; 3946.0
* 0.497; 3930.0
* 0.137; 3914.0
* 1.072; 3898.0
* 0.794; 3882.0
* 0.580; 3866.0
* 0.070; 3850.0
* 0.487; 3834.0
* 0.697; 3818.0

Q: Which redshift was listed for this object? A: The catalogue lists 0.584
